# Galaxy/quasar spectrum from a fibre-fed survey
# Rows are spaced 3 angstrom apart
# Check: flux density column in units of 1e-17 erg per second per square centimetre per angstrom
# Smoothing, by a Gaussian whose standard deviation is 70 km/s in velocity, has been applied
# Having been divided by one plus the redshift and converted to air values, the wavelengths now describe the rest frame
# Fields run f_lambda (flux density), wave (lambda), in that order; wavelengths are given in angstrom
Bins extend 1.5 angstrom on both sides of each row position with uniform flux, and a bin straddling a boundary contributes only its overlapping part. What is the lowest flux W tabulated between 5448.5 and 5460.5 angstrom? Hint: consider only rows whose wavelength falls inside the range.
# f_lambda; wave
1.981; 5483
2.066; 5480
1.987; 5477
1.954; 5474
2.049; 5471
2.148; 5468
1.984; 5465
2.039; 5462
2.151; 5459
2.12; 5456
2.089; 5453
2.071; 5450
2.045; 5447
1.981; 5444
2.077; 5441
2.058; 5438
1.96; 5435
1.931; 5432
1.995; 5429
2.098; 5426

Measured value 2.071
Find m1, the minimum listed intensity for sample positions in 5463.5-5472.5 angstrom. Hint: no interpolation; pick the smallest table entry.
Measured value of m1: 1.984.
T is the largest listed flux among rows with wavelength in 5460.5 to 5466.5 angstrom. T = 2.039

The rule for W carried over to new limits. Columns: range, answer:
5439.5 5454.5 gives 1.981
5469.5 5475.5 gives 1.954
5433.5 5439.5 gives 1.96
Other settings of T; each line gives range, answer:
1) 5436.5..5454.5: 2.089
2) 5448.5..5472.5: 2.151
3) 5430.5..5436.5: 1.96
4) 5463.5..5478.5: 2.148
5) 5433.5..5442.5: 2.077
